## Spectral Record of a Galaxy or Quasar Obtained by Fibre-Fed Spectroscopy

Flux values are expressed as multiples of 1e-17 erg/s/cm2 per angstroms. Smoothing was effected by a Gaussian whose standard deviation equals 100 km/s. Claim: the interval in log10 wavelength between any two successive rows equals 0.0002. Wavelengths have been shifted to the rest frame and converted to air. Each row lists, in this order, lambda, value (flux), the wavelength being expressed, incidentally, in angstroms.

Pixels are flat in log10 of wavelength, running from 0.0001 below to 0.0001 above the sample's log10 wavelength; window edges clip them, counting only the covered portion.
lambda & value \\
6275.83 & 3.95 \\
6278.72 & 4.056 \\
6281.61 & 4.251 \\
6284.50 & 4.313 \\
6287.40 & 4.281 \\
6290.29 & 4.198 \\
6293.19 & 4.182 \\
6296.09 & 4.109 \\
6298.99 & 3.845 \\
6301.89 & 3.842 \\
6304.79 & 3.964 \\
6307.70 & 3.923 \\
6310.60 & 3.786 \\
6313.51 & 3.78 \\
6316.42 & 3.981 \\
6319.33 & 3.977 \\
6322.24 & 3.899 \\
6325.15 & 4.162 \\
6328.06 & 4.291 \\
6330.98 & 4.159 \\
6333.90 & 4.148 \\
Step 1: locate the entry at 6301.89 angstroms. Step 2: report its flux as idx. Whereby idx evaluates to 3.842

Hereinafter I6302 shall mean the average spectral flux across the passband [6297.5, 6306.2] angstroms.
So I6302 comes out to 3.89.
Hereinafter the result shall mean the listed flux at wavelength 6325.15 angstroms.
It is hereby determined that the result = 4.162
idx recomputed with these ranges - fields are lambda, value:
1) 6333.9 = 4.148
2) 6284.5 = 4.313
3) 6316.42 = 3.981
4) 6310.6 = 3.786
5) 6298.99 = 3.845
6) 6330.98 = 4.159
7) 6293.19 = 4.182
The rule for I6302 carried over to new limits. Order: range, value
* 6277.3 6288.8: 4.23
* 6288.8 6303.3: 4.04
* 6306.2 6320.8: 3.89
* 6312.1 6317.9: 3.88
